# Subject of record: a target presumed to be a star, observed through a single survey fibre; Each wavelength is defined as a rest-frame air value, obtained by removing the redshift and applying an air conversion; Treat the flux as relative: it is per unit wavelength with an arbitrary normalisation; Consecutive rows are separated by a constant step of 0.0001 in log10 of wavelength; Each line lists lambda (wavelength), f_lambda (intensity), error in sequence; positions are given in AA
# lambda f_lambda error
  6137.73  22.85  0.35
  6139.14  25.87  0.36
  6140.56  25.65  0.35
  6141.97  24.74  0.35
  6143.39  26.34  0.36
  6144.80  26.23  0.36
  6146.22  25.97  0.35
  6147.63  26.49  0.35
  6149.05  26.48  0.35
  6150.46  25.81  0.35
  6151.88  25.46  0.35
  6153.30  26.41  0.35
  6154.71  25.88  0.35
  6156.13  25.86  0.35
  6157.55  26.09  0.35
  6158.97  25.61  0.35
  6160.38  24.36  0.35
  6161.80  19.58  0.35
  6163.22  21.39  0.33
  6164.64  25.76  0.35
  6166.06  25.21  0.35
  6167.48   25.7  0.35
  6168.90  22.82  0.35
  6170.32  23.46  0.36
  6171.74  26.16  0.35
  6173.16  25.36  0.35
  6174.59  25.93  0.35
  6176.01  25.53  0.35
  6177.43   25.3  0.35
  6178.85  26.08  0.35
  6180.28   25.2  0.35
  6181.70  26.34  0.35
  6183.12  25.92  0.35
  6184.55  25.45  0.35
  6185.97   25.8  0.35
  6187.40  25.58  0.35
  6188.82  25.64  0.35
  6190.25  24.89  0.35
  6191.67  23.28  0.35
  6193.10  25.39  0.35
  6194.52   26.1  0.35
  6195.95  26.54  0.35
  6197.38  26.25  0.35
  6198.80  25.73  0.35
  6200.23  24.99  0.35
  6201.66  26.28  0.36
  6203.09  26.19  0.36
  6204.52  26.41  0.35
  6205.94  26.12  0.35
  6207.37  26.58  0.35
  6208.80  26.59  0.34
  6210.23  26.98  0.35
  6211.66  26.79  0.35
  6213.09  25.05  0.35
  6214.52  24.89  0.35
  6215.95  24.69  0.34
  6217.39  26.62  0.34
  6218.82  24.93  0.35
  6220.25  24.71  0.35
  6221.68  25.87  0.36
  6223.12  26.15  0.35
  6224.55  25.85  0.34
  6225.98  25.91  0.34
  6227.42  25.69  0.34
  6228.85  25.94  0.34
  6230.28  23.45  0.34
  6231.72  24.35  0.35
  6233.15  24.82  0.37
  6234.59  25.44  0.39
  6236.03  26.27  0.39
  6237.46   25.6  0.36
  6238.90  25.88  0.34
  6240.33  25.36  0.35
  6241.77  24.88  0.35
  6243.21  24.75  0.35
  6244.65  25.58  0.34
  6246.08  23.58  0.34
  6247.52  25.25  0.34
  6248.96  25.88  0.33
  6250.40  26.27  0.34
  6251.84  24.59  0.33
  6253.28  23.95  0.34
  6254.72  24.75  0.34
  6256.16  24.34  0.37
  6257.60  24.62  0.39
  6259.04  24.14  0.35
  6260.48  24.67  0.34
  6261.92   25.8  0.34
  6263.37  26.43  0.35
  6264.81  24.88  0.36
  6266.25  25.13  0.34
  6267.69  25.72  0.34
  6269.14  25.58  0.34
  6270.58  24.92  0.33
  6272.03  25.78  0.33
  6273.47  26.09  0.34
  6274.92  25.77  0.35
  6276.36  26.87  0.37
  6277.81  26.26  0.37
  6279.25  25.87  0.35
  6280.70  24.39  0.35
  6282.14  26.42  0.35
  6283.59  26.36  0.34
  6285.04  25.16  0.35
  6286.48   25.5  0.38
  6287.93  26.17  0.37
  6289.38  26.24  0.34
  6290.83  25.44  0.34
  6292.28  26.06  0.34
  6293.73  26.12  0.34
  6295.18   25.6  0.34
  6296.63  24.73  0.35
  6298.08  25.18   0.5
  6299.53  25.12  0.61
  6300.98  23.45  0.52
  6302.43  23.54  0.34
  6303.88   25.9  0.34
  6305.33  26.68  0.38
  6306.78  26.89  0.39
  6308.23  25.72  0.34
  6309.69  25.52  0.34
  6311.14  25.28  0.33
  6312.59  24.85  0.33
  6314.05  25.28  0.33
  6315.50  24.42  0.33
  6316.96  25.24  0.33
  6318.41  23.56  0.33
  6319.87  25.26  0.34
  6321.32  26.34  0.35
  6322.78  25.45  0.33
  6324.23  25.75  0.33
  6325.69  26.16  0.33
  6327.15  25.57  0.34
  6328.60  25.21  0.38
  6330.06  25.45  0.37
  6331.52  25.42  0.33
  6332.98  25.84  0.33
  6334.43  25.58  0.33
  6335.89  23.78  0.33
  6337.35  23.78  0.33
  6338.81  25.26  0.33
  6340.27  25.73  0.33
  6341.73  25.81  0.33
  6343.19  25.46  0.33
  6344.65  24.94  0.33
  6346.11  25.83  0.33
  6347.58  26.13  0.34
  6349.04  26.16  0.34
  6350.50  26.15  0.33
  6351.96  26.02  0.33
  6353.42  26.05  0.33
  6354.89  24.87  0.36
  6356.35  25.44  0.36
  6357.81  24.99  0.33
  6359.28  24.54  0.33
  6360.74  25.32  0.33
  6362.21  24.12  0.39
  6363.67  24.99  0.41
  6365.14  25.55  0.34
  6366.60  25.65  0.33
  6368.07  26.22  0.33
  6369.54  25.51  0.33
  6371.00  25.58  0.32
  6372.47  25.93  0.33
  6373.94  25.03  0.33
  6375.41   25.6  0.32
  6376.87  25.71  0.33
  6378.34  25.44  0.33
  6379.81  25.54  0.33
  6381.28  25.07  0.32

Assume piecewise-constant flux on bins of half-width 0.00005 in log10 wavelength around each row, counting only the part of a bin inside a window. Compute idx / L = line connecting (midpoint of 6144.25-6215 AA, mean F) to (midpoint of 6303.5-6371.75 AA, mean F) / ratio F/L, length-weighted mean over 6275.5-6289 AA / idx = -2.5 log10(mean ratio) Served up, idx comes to -0.019 mag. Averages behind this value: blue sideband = 25.5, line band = 25.9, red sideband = 25.4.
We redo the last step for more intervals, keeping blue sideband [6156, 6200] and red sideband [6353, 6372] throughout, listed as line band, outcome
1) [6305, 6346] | -0.005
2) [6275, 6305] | -0.014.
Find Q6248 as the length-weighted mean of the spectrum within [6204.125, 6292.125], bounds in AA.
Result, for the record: 25.5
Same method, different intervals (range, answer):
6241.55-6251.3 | 25.2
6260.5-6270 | 25.5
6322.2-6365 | 25.4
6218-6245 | 25.3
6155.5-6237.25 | 25.4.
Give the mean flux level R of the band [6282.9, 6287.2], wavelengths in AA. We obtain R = 25.7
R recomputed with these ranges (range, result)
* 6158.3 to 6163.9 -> 22.7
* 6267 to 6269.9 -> 25.6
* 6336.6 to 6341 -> 24.9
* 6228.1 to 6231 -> 24.8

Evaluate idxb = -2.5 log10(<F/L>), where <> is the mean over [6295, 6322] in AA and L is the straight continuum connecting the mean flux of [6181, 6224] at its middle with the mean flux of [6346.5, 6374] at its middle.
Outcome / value 0.017 mag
